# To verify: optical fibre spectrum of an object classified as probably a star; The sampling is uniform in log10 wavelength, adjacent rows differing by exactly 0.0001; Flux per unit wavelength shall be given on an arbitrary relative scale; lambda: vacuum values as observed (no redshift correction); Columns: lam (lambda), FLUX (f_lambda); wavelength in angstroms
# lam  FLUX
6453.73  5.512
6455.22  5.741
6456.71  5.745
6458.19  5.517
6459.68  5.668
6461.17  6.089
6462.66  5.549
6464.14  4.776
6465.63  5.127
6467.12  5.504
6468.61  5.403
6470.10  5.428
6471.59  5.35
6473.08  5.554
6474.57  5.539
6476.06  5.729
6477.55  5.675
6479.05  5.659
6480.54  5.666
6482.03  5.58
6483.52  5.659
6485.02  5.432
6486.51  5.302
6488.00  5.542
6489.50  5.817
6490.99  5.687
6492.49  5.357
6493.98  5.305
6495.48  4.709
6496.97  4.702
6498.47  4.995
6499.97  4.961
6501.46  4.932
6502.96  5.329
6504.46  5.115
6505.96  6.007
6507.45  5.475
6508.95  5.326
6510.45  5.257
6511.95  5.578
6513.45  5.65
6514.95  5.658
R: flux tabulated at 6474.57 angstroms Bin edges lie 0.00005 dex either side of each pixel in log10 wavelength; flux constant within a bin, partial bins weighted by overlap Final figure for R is 5.539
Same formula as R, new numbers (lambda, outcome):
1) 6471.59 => 5.35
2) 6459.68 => 5.668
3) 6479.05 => 5.659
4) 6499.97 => 4.961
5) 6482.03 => 5.58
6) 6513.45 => 5.65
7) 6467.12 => 5.504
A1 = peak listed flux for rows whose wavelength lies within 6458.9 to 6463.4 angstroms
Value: 6.089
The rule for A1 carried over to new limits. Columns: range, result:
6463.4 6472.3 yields 5.504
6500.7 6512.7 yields 6.007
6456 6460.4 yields 5.745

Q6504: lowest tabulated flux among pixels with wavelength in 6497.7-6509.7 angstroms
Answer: 4.932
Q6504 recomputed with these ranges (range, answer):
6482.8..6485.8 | 5.432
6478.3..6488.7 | 5.302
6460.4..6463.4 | 5.549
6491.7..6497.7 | 4.702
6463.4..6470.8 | 4.776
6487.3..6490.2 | 5.542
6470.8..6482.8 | 5.35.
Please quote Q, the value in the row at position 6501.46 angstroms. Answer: 4.932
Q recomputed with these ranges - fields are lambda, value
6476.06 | 5.729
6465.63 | 5.127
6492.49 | 5.357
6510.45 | 5.257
